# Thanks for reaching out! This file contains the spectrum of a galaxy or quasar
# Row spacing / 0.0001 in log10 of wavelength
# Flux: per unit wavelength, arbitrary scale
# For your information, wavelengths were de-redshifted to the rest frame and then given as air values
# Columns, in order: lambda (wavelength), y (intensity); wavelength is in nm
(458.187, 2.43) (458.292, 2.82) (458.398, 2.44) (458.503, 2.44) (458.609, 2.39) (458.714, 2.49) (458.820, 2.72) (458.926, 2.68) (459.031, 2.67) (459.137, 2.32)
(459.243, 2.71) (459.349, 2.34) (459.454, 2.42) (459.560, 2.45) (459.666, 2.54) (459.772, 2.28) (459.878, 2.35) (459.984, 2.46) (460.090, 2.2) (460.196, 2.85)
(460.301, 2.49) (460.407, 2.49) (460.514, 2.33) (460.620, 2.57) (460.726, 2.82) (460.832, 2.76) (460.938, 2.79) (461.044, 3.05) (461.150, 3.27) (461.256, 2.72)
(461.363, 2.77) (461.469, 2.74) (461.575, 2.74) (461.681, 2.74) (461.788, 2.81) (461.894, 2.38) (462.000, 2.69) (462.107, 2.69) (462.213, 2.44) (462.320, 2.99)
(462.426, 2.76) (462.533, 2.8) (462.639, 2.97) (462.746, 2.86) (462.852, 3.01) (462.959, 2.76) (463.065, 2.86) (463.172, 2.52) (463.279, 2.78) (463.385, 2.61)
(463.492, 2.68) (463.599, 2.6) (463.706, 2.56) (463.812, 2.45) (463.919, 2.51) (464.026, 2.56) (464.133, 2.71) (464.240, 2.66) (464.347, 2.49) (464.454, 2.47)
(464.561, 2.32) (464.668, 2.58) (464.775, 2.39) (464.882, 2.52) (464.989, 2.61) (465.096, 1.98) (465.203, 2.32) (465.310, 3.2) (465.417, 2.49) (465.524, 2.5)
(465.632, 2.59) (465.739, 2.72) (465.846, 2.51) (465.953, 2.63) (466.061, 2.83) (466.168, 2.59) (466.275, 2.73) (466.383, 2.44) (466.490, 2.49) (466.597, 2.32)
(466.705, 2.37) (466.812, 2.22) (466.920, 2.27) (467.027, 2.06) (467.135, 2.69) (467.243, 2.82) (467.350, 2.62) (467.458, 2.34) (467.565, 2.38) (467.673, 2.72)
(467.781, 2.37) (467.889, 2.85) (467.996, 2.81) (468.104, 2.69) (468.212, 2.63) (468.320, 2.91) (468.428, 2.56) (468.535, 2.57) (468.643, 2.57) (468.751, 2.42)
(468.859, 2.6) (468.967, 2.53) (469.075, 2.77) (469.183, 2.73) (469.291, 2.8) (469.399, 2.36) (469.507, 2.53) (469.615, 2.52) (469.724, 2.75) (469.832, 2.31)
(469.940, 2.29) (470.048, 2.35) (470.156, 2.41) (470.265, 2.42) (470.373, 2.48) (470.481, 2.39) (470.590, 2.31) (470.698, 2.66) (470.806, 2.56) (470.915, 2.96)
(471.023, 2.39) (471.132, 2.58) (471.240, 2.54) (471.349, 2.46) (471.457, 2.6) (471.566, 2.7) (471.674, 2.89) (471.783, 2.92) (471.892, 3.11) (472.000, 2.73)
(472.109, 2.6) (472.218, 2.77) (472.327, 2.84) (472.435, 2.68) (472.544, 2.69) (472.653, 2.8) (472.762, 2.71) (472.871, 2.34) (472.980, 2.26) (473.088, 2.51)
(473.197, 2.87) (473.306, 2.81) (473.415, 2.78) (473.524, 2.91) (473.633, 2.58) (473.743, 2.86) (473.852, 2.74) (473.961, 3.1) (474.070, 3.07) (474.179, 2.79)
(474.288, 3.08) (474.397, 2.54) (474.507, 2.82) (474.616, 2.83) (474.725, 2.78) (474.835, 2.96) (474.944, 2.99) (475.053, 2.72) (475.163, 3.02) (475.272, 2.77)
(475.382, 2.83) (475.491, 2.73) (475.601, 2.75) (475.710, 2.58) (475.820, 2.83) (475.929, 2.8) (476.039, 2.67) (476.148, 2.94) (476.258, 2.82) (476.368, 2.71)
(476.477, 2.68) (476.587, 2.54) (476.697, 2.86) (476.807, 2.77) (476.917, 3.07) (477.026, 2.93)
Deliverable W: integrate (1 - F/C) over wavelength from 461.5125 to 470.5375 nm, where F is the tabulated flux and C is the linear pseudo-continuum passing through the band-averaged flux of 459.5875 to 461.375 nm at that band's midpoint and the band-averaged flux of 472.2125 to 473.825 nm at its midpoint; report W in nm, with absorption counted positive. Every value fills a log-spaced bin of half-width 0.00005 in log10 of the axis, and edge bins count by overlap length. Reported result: 0.244 nm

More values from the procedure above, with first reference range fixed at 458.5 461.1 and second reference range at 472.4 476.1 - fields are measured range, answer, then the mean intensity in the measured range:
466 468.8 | 0.12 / 2.55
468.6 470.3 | 0.11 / 2.52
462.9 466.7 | 0.08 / 2.57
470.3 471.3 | 0.07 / 2.54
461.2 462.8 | -0.10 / 2.74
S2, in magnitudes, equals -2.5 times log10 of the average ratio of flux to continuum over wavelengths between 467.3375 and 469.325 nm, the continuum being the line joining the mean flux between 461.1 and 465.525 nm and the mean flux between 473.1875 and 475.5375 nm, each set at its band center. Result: 0.048 mag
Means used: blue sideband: 2.66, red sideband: 2.84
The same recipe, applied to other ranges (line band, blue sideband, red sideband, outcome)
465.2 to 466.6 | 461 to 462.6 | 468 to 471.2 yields 0.017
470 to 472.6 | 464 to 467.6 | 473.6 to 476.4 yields 0.029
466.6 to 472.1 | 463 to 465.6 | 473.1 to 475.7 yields 0.052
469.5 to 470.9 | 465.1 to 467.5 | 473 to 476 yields 0.080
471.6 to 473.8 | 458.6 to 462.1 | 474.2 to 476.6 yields 0.012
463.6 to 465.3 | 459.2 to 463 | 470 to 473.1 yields 0.064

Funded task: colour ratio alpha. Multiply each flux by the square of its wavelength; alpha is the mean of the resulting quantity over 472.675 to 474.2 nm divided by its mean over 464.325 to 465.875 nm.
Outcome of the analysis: 1.13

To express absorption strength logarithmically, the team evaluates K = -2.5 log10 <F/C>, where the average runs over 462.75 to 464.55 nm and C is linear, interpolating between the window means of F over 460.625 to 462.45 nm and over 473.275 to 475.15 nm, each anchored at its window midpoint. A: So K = 0.06 mag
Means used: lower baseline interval 2.77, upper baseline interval 2.85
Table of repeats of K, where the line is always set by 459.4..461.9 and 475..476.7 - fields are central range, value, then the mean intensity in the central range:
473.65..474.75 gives -0.041 mag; 2.85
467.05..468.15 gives 0.032 mag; 2.61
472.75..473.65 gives 0.039 mag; 2.64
